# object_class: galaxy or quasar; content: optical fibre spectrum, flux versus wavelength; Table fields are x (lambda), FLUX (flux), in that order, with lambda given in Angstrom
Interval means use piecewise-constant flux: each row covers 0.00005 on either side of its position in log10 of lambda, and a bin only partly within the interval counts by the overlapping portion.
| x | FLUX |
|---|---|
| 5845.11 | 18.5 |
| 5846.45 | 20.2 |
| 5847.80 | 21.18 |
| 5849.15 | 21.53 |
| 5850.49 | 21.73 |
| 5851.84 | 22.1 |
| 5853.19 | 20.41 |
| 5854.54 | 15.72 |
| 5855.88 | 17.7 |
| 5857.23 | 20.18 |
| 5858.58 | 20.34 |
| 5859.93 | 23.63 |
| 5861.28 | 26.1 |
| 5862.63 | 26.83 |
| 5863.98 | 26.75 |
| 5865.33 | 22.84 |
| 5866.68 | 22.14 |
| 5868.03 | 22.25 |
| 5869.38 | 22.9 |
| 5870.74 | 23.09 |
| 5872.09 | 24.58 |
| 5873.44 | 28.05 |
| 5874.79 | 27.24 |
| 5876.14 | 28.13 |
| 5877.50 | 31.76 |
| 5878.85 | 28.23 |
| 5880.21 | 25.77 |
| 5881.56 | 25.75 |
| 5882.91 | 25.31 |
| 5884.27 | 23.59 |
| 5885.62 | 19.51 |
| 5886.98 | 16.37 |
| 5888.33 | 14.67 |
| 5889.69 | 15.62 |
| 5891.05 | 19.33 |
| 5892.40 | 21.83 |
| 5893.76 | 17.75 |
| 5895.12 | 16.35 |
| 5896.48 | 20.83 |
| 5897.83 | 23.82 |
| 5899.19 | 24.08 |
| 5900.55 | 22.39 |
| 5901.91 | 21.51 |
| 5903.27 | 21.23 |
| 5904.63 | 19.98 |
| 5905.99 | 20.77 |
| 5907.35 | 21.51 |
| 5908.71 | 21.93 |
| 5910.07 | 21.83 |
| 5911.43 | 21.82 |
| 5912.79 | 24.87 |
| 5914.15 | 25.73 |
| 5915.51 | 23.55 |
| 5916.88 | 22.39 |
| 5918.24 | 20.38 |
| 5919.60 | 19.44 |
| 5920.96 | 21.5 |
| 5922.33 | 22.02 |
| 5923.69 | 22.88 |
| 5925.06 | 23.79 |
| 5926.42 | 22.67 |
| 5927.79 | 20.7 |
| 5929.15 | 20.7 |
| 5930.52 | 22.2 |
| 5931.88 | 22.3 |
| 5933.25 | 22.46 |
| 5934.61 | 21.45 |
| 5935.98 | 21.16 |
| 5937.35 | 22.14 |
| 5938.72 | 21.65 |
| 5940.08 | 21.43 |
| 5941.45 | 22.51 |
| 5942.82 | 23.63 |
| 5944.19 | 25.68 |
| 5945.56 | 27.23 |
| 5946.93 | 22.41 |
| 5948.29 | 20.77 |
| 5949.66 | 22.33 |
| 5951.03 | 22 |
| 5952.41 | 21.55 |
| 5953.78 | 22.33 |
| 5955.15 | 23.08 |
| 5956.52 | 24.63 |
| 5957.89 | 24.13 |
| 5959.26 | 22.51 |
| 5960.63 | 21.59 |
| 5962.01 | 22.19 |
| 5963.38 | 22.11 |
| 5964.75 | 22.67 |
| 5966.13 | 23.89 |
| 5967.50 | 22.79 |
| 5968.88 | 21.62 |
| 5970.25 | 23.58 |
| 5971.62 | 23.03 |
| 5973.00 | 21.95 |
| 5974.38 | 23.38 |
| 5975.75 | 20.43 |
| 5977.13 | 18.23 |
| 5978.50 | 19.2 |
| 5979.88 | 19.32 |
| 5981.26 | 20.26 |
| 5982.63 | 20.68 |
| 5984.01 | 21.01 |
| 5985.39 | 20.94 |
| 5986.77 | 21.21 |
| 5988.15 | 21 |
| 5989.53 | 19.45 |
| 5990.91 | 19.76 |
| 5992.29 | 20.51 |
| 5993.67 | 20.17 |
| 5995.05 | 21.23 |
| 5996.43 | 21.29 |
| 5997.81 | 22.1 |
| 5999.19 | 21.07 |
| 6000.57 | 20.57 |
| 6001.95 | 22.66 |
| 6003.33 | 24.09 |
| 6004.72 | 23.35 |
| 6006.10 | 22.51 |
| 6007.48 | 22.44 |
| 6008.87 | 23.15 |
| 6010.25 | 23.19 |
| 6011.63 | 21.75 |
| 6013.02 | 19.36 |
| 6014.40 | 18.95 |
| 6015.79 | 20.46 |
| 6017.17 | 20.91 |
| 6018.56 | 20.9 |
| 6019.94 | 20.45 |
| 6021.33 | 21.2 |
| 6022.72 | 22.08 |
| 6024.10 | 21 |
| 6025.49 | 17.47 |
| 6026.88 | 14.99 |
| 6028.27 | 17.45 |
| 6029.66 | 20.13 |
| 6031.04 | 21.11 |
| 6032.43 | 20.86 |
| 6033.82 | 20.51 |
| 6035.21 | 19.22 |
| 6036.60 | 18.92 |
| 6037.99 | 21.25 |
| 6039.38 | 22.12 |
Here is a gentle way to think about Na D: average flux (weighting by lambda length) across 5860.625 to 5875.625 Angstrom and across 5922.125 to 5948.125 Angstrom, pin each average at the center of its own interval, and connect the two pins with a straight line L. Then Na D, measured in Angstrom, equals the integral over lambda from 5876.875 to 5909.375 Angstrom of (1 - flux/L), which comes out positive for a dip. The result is 3.2 Angstrom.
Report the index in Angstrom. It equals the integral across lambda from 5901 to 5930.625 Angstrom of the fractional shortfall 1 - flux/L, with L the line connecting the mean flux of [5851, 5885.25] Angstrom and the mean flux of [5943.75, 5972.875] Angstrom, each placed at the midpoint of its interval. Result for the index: 1.8 Angstrom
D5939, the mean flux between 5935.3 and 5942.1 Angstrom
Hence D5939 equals 21.8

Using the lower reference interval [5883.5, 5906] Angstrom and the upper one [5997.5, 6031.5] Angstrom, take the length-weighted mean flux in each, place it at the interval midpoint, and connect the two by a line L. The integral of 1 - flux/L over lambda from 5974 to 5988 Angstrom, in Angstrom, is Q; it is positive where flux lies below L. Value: 0.2 Angstrom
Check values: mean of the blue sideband 20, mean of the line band 20.4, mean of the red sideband 20.9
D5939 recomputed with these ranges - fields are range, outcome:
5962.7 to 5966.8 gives 22.9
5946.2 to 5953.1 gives 21.8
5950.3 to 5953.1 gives 21.7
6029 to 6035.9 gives 20.4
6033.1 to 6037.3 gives 19.6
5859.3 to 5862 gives 24.9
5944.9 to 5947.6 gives 24.8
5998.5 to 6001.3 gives 20.9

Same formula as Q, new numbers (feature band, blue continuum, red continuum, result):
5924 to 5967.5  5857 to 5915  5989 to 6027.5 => -1.3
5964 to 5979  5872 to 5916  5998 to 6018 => 0.1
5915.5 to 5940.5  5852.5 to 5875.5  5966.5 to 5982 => 0.3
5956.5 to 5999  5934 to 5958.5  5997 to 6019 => 1.5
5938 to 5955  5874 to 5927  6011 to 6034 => -1.1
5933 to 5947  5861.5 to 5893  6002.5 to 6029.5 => -0.4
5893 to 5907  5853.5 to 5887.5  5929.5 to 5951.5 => 1.4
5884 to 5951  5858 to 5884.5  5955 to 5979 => 6.3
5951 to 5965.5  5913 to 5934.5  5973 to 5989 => -1.0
